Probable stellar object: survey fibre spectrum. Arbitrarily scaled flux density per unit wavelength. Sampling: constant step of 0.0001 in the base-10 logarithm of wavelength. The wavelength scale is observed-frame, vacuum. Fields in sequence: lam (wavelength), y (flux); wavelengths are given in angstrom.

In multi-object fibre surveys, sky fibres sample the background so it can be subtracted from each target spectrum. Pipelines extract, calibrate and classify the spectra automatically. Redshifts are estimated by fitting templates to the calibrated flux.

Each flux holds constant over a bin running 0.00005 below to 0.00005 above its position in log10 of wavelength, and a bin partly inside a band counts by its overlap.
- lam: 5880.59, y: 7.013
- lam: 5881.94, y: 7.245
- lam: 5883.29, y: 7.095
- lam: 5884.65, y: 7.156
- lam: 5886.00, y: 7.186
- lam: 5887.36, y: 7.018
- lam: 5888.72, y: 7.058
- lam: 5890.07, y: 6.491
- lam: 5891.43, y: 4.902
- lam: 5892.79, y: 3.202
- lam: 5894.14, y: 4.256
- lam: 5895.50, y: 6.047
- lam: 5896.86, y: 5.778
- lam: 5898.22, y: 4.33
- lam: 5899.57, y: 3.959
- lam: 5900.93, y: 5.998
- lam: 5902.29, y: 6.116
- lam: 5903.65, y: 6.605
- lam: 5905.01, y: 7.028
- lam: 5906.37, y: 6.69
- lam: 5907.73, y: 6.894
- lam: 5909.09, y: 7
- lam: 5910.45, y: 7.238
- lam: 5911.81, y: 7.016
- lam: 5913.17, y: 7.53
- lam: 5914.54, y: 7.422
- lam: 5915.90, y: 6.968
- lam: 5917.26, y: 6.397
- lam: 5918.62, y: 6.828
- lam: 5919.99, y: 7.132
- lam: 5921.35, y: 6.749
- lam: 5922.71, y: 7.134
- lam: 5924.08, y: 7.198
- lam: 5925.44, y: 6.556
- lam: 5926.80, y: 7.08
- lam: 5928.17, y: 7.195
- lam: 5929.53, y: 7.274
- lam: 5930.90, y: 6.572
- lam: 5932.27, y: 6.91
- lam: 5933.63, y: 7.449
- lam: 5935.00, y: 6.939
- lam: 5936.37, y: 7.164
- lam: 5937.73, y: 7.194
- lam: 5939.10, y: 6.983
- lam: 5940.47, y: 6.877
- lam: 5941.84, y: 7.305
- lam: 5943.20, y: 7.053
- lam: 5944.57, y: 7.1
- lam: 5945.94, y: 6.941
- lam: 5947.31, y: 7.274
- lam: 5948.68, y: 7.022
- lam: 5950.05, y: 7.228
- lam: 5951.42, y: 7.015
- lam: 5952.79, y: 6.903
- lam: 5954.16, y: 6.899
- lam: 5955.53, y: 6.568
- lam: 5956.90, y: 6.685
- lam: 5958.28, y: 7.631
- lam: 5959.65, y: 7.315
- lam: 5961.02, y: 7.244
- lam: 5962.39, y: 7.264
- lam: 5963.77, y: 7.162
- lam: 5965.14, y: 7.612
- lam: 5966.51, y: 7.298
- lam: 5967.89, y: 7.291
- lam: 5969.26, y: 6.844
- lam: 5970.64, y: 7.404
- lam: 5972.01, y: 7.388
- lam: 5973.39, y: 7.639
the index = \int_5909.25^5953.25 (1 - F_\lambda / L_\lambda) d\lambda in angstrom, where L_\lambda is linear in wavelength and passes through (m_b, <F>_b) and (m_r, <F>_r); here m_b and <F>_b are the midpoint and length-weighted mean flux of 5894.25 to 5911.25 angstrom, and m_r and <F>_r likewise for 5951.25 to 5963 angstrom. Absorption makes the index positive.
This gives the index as -3.1 angstrom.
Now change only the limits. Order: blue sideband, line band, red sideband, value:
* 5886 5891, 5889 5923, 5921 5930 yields 3.38 angstrom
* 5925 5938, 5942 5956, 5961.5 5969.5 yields 0.27 angstrom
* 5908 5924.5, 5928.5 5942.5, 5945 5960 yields -0.06 angstrom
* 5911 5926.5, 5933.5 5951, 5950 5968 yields -0.06 angstrom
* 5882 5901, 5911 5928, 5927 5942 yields -1.01 angstrom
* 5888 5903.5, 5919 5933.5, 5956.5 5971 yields -1.88 angstrom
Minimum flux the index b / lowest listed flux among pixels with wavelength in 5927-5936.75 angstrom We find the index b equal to 6.572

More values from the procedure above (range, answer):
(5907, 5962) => 6.397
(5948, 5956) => 6.568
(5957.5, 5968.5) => 7.162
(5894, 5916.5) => 3.959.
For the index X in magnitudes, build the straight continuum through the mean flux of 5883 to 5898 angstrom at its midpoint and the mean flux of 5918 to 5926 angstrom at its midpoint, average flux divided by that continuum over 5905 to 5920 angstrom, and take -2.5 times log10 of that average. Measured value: -0.06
